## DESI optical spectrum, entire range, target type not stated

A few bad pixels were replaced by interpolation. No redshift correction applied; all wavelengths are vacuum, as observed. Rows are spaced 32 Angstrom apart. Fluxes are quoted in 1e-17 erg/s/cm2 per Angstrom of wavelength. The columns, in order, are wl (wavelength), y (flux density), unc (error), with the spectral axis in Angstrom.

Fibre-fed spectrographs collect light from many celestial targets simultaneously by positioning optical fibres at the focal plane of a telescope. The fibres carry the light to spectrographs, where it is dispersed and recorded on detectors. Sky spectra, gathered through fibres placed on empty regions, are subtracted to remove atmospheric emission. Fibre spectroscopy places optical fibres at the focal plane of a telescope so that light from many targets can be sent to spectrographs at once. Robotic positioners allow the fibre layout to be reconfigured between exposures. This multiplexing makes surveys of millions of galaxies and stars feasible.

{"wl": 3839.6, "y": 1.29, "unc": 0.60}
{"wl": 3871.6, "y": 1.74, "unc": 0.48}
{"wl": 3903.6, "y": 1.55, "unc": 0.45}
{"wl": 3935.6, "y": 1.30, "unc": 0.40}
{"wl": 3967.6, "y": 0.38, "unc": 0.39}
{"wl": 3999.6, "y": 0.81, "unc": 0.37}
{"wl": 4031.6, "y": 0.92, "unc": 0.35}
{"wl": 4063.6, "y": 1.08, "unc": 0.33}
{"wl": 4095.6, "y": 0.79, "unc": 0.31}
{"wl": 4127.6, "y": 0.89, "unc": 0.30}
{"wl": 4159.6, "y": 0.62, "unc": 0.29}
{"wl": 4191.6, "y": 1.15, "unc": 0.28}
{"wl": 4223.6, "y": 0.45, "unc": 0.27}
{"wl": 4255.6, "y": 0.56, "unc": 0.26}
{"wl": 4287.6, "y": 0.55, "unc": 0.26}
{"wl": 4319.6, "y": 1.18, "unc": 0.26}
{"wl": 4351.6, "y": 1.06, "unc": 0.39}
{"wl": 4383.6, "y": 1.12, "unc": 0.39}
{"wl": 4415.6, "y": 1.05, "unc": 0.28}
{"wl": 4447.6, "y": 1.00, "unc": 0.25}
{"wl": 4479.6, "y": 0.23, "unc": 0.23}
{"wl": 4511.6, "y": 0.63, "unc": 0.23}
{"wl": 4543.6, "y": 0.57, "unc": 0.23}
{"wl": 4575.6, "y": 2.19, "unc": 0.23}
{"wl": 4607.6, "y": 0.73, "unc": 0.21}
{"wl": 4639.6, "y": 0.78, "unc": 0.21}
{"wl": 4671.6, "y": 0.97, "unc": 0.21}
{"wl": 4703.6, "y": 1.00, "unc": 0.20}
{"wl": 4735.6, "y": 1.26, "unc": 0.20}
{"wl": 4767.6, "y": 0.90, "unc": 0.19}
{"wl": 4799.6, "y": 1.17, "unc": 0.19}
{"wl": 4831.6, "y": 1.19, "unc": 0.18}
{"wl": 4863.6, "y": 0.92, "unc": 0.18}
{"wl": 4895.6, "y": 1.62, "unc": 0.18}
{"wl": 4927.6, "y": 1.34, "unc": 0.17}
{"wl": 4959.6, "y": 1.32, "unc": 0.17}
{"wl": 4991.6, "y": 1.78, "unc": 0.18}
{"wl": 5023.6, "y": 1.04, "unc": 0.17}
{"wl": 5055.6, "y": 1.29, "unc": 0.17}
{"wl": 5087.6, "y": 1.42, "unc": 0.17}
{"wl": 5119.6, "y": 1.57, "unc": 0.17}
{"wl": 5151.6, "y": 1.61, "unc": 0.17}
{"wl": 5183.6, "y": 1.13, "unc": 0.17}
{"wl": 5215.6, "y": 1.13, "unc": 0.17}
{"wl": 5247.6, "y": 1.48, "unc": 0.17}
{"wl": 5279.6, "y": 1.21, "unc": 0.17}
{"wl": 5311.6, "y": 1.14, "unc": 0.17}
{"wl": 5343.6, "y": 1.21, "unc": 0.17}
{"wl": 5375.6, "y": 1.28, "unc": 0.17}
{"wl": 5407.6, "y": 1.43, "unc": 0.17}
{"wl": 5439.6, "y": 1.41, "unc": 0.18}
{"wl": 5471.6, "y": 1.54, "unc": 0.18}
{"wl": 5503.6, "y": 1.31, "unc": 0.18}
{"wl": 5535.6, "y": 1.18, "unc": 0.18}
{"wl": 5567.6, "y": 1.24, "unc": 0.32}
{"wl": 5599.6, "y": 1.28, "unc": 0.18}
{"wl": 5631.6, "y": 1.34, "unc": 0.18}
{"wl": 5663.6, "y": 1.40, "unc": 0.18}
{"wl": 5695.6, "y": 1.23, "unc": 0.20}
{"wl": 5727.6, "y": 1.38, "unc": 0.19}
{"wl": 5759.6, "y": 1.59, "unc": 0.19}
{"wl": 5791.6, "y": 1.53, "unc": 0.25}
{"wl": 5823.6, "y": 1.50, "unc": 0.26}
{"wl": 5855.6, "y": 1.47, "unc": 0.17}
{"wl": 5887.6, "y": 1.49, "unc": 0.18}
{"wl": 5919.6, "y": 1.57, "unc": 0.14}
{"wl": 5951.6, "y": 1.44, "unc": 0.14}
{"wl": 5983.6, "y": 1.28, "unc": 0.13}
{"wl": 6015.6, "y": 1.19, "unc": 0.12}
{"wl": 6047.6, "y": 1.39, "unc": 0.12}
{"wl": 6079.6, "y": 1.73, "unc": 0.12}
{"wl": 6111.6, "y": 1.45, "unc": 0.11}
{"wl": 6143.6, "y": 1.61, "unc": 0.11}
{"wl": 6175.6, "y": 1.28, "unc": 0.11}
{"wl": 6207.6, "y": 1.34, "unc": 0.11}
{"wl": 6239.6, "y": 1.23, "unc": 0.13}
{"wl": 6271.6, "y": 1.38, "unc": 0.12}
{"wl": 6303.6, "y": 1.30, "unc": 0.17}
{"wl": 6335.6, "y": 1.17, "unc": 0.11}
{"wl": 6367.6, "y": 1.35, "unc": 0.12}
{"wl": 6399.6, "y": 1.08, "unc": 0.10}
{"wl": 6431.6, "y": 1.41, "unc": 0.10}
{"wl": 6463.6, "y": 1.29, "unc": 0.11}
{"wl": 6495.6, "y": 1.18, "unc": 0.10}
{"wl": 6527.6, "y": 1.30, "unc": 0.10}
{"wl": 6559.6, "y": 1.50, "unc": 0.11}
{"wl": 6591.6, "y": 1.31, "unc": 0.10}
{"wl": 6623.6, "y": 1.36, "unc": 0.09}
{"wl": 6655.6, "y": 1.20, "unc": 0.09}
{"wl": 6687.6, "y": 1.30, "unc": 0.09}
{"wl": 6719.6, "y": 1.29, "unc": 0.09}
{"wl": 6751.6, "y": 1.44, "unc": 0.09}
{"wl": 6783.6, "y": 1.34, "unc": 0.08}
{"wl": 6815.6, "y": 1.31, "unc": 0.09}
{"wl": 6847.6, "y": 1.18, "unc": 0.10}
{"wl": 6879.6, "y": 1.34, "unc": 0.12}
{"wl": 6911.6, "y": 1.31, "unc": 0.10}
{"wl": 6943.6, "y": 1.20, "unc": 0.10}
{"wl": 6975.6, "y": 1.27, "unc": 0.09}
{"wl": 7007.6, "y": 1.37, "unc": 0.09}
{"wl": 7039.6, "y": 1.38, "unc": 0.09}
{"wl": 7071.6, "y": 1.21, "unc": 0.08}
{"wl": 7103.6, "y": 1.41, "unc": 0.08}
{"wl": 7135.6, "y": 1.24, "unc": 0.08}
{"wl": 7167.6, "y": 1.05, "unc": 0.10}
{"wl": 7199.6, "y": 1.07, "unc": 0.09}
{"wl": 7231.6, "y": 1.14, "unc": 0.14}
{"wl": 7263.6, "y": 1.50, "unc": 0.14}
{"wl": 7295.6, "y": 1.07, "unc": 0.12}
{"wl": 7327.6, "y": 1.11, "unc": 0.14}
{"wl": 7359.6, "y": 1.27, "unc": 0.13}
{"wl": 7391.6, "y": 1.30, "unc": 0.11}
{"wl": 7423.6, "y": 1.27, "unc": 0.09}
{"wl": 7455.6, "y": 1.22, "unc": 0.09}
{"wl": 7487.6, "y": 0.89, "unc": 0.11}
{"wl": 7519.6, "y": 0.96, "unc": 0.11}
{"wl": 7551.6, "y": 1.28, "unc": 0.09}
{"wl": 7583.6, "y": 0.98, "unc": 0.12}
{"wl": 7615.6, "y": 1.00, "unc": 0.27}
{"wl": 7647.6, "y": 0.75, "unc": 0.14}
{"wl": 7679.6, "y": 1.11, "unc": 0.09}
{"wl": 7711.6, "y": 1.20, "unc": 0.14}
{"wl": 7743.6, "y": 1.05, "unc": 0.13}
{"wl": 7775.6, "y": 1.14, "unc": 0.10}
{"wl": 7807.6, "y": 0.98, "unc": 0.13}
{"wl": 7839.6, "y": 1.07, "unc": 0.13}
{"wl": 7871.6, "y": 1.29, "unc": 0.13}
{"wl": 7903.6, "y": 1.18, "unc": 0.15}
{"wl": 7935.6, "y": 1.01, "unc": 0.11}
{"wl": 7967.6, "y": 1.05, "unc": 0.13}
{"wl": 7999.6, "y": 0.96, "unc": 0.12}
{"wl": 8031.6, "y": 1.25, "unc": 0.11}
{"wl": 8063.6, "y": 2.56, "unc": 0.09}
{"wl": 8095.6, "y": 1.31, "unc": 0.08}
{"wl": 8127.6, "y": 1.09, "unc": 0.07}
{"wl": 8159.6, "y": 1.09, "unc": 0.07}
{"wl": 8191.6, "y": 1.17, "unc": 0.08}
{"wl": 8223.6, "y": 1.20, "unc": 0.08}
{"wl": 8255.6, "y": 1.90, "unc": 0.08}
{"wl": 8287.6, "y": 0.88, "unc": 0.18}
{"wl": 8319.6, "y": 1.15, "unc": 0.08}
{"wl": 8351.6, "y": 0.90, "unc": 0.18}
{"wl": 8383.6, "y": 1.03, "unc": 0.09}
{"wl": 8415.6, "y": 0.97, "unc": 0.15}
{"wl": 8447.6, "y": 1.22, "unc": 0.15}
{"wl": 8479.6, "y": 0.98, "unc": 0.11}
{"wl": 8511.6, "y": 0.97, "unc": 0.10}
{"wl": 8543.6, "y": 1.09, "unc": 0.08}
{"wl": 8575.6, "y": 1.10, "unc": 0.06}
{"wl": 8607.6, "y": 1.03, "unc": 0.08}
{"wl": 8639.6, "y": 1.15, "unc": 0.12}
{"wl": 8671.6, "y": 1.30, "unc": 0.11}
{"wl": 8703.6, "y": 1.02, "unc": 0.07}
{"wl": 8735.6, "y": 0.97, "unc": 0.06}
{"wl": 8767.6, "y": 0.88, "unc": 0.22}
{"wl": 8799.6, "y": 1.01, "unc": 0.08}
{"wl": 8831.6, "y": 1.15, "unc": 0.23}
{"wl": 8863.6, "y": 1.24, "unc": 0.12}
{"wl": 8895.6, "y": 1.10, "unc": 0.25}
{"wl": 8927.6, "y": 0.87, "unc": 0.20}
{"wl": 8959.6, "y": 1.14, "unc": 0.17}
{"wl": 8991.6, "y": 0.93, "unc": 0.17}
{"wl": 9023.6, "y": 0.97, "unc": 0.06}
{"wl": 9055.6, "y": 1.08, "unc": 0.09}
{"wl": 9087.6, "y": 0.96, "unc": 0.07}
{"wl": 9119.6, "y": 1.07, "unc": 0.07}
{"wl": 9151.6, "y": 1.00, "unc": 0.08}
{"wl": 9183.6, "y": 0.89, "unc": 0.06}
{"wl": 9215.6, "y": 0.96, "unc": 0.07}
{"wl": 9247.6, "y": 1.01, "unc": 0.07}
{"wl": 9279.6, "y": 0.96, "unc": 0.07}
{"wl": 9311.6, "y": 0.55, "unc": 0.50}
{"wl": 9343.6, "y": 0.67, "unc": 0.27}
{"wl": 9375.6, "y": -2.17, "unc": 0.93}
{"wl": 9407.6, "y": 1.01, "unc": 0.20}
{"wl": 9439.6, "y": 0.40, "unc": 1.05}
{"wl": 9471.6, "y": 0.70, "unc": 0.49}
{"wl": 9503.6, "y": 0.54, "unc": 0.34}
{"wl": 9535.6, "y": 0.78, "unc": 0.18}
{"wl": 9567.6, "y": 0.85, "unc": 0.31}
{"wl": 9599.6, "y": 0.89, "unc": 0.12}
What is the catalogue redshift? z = 0.23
